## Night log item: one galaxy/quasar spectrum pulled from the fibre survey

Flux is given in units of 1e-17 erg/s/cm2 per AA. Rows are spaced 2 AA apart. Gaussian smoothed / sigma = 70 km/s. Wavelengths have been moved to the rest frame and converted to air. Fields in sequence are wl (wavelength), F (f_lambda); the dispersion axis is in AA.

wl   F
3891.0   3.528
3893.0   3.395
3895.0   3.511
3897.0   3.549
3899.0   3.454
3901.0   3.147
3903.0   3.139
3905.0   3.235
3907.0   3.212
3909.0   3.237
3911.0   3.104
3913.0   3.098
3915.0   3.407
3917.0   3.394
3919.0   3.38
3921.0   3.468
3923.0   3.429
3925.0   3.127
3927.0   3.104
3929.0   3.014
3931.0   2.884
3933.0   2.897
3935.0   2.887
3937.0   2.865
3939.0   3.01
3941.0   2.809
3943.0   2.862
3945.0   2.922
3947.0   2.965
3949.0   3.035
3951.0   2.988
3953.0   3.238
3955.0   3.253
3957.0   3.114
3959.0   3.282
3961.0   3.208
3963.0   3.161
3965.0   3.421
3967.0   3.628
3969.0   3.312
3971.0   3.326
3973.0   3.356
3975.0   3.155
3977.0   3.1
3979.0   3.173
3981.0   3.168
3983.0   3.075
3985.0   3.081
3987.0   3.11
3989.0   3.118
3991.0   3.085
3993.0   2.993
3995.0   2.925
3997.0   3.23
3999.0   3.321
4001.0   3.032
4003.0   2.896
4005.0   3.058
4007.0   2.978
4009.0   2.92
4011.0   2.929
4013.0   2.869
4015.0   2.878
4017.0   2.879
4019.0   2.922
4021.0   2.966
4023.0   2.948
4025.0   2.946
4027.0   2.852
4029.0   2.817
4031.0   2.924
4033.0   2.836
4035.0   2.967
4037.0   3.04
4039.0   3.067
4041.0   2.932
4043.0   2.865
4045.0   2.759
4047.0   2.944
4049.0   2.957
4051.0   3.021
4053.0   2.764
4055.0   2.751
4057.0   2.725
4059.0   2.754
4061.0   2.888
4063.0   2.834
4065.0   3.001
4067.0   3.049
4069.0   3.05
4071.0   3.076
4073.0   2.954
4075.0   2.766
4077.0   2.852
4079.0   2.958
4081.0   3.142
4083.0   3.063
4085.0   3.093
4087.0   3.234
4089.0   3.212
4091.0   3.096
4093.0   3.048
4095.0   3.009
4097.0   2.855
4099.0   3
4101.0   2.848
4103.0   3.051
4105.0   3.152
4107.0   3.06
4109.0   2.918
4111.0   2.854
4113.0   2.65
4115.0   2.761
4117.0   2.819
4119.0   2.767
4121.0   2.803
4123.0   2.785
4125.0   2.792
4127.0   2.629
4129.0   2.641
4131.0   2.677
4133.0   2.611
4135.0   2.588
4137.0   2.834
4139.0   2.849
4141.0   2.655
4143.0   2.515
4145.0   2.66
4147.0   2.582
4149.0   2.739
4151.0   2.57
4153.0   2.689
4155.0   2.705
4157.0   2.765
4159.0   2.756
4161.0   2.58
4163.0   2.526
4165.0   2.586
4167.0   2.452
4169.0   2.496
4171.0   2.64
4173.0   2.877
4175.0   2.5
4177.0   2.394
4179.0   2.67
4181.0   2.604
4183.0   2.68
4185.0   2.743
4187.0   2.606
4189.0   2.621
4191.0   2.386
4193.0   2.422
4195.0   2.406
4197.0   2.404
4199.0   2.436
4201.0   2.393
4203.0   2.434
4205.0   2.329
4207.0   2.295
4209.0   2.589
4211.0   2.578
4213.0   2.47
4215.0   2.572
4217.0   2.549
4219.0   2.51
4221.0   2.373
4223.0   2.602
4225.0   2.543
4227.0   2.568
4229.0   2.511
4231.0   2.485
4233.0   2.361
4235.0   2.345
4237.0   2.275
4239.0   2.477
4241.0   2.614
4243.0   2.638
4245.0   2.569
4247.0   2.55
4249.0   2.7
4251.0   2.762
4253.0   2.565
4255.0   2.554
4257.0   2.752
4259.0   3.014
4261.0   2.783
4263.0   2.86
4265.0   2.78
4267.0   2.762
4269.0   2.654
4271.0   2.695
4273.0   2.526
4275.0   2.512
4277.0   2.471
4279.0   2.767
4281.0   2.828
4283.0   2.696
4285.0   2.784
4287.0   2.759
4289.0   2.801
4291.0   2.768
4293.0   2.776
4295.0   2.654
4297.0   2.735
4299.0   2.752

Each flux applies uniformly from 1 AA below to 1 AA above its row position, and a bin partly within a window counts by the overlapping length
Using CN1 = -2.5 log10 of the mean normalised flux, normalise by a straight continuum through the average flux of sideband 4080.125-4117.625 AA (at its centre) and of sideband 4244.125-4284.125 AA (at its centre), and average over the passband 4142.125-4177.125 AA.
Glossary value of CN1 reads 0.10 mag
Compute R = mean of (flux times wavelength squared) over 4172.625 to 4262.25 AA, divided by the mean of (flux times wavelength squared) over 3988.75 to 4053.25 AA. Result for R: 0.95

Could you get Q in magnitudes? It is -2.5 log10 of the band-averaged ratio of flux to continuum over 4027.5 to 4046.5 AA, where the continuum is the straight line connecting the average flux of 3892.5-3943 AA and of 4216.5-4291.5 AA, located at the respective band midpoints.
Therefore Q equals 0.027 mag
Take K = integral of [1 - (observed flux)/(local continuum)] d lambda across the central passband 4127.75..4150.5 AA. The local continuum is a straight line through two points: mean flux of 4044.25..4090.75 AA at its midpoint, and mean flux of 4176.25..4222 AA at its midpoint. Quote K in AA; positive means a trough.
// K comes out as 0.3 AA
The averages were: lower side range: 2.95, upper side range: 2.5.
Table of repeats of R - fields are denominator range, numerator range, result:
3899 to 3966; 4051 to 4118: 1.02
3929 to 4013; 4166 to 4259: 0.92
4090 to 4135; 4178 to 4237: 0.92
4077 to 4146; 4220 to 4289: 0.98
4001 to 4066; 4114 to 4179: 0.97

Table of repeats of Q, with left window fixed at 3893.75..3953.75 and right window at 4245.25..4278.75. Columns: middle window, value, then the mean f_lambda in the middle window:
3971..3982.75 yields -0.04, 3.19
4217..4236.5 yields 0.11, 2.48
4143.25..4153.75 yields 0.08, 2.64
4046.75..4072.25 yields 0.02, 2.91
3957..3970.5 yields -0.08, 3.32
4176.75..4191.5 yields 0.07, 2.6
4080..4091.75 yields -0.08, 3.14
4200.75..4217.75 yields 0.12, 2.47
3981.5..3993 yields -0.01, 3.09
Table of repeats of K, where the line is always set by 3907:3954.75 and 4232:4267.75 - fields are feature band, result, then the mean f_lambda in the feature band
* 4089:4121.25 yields -1.0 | 2.93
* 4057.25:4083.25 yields -0.4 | 2.94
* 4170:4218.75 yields 3.4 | 2.52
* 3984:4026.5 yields -0.2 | 3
